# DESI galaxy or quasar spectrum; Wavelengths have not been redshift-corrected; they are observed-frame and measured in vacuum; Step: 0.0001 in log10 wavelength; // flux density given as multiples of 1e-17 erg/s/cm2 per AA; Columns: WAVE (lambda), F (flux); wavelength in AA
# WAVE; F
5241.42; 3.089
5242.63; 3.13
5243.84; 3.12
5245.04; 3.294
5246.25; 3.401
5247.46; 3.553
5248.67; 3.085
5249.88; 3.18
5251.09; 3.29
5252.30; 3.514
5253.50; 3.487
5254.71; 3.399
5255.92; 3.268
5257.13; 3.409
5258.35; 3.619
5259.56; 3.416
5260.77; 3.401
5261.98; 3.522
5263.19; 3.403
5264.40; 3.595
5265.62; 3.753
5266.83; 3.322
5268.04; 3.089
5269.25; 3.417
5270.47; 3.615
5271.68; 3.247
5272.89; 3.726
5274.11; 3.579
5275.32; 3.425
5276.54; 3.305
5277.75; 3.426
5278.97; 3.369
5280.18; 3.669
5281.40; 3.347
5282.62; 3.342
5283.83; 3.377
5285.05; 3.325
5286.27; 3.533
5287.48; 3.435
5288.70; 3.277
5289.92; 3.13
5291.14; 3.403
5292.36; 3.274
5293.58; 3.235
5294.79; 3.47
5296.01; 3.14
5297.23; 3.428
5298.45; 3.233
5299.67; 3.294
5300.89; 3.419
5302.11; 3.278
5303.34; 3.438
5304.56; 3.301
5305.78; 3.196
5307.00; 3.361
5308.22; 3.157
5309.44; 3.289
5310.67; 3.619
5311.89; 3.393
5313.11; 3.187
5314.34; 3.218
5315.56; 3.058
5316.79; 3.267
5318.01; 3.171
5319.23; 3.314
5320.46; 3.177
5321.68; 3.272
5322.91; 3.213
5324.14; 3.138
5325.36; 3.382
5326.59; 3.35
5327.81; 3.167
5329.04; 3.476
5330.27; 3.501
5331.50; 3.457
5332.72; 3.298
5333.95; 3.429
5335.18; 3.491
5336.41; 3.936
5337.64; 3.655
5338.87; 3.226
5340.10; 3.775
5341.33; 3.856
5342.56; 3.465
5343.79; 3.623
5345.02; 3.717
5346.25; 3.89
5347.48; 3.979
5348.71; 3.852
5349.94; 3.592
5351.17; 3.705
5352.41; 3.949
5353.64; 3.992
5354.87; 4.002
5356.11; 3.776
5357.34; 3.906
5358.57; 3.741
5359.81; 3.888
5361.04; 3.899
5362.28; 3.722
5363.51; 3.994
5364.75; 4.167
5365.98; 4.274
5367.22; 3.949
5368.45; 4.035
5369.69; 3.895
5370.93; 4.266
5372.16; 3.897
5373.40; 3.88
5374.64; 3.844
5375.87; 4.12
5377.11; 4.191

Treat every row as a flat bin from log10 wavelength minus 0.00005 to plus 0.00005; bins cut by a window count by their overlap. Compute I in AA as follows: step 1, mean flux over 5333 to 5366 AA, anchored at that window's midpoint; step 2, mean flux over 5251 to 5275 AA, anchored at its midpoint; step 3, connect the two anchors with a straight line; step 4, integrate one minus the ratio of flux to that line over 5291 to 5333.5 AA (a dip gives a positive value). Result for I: 4.0 AA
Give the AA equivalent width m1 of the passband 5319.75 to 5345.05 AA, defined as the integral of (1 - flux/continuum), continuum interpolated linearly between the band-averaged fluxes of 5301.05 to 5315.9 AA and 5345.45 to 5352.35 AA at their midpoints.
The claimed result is 1.1 AA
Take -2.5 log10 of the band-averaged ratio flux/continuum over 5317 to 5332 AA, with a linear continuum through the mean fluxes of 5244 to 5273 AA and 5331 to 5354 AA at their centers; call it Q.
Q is 0.10 mag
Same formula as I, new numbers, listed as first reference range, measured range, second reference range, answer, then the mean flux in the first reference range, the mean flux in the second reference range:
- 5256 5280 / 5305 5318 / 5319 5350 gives 0.8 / 3.45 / 3.51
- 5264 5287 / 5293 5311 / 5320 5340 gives 0.5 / 3.44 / 3.4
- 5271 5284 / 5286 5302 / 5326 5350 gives 0.7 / 3.44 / 3.59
